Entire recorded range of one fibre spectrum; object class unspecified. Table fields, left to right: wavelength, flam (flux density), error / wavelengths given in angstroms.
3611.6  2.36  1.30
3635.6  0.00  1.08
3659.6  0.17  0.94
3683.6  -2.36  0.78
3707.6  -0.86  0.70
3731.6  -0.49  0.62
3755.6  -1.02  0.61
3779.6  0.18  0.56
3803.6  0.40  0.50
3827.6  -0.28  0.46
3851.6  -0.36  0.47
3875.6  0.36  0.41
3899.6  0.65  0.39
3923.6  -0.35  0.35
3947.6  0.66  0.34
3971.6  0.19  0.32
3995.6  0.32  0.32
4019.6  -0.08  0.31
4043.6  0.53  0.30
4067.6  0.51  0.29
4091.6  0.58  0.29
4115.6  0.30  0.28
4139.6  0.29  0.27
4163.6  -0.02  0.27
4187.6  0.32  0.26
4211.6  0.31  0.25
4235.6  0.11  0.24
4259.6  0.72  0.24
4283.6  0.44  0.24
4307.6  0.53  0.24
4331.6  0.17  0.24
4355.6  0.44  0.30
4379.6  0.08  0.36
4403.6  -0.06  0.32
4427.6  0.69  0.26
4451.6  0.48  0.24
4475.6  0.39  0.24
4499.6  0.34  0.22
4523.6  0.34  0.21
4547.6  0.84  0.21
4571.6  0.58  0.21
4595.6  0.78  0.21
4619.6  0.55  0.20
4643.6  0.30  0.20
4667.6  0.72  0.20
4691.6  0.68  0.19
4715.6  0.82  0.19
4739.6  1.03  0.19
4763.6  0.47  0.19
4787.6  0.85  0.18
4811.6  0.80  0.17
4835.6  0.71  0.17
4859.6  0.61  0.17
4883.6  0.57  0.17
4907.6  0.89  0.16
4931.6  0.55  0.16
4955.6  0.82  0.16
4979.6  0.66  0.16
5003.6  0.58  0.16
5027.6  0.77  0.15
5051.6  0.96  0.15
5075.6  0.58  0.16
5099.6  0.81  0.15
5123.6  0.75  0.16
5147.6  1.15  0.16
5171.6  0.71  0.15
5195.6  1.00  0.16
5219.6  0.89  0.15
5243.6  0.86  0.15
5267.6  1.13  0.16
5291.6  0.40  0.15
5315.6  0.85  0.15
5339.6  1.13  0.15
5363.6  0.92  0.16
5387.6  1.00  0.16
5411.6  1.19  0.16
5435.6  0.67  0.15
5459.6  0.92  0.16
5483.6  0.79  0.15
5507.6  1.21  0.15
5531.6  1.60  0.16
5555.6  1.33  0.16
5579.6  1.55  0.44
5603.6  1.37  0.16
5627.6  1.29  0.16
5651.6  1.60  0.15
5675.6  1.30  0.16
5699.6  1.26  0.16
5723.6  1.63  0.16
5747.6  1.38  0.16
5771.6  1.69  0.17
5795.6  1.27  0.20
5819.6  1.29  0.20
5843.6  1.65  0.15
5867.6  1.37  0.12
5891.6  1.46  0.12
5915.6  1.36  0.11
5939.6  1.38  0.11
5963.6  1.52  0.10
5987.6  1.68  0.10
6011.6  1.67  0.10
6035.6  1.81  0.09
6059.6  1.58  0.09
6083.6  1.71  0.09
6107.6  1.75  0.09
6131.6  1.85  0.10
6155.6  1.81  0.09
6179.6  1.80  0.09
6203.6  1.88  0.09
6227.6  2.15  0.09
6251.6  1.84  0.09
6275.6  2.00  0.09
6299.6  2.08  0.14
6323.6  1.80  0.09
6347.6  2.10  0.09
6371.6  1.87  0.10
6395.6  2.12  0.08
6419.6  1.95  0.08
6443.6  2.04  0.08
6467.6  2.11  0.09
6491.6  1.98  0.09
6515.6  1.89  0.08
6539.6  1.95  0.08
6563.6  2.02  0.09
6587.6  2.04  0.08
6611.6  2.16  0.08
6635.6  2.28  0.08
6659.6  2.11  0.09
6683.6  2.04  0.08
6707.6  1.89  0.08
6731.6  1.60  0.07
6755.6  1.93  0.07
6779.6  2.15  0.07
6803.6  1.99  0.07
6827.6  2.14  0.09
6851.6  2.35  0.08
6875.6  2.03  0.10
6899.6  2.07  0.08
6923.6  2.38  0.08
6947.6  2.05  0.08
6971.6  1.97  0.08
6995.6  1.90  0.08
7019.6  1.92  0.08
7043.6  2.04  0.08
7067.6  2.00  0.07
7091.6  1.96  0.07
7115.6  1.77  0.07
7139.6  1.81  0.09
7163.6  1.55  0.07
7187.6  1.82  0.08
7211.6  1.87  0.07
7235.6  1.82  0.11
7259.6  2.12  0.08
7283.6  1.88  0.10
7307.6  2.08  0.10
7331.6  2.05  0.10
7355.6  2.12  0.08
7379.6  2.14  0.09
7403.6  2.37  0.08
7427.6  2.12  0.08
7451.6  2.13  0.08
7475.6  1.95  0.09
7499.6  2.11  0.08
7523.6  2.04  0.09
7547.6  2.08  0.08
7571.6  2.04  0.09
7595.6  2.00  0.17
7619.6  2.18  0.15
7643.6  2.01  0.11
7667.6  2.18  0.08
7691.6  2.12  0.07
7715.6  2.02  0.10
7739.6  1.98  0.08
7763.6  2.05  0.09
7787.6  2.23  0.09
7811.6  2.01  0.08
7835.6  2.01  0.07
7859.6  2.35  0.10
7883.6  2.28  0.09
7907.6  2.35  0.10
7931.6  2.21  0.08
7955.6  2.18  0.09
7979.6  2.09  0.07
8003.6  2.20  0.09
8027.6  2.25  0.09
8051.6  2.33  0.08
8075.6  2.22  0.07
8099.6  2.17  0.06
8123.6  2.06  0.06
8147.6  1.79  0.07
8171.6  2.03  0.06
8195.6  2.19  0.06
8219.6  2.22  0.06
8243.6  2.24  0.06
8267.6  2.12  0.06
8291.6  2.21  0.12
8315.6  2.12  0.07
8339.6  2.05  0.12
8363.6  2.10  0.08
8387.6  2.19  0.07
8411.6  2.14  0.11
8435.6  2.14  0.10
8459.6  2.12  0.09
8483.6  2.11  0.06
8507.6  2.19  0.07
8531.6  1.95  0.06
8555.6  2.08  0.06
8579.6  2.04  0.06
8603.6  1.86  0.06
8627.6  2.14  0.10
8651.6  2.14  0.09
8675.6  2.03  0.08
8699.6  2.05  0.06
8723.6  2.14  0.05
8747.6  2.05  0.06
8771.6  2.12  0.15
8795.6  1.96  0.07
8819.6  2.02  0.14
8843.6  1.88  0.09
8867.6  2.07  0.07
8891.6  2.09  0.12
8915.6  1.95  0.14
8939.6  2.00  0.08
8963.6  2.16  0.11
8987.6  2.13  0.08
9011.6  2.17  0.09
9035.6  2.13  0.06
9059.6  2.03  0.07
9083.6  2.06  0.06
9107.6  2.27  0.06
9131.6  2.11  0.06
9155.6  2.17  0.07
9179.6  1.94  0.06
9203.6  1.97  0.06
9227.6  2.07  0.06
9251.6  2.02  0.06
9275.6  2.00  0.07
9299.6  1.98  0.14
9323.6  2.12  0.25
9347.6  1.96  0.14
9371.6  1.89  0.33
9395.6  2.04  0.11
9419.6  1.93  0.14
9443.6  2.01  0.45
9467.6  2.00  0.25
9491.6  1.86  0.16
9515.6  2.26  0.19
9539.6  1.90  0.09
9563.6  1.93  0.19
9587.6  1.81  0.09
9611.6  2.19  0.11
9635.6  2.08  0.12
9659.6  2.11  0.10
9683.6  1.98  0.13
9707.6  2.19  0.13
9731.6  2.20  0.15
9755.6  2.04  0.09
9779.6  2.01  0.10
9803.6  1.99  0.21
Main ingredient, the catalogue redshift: 0.38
